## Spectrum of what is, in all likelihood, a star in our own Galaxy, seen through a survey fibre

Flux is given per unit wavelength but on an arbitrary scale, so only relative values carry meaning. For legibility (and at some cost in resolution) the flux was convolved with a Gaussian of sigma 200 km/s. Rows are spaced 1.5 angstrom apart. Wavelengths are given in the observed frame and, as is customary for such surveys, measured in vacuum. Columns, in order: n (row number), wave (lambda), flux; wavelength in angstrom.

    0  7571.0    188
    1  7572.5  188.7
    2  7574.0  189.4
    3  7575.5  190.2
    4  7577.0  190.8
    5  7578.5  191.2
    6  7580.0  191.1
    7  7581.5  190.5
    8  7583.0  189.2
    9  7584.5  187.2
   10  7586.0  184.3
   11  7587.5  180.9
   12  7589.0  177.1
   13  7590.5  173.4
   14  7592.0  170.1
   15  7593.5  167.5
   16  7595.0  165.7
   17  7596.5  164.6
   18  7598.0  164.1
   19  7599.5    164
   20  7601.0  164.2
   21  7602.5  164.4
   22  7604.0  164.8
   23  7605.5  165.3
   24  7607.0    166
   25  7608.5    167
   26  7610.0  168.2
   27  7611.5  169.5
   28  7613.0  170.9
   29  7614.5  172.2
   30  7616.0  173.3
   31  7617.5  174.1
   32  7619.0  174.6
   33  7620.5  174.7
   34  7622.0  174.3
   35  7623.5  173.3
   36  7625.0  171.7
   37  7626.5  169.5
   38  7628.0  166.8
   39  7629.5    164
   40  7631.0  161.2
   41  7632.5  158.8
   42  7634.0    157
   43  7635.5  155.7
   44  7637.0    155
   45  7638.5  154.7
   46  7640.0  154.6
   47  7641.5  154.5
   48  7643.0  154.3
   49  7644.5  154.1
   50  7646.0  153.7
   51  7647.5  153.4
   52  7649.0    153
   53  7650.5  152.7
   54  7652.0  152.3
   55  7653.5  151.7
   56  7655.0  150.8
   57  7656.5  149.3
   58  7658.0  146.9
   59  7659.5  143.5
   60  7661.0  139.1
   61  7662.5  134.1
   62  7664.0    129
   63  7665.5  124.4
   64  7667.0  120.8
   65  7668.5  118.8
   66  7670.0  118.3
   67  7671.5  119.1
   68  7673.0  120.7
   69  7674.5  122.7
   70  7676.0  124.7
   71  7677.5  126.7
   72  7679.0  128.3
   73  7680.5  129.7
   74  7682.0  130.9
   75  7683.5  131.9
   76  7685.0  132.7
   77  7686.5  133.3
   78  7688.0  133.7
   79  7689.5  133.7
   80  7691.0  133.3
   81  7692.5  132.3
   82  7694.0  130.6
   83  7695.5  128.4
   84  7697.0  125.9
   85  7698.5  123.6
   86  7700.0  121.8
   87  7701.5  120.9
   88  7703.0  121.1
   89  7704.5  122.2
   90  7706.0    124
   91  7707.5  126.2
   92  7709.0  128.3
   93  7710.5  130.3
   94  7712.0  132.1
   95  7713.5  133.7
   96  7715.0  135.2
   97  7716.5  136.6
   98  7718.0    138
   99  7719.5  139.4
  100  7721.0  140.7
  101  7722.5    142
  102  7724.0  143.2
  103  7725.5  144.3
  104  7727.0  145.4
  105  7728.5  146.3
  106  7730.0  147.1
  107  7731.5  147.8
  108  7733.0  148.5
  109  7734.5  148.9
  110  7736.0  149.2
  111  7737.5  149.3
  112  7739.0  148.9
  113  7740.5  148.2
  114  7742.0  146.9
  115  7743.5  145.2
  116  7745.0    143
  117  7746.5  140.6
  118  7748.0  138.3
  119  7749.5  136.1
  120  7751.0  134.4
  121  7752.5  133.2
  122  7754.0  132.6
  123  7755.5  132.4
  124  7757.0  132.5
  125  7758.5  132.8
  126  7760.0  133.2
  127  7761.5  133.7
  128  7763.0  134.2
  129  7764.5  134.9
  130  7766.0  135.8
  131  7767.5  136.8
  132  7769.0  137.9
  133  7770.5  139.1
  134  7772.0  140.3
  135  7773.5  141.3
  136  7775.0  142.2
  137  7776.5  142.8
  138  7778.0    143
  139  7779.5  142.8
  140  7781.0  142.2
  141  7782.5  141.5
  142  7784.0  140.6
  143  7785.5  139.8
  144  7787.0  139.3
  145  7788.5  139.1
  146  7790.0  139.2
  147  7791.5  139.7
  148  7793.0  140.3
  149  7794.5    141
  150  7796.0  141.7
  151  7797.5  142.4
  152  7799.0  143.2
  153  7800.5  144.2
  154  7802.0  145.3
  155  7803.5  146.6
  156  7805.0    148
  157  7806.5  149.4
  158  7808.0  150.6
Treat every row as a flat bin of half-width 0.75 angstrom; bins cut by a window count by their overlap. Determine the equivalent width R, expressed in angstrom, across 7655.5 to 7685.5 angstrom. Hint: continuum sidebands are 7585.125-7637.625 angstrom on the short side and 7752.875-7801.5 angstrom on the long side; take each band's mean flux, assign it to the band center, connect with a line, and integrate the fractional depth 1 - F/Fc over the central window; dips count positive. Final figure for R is 5.3 angstrom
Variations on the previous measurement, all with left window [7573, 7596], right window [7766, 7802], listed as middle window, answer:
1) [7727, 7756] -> 1.28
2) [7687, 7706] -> 3.81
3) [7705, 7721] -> 2.37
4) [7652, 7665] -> 1.86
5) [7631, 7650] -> 1.74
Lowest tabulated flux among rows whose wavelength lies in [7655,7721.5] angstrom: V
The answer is 118.3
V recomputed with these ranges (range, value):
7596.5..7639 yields 154.7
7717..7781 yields 132.4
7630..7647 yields 153.7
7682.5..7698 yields 125.9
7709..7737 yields 128.3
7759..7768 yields 133.2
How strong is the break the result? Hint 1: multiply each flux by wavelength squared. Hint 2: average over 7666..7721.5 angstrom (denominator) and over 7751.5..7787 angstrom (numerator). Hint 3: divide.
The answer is 1.09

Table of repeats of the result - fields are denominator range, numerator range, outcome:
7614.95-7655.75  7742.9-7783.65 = 0.89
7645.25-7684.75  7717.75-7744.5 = 1.09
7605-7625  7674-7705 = 0.76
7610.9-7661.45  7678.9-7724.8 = 0.83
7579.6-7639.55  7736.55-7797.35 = 0.86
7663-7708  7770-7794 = 1.14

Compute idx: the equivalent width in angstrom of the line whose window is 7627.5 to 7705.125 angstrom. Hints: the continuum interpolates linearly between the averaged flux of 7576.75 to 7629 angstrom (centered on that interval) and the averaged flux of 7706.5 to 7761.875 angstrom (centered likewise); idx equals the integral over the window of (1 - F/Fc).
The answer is 9.2 angstrom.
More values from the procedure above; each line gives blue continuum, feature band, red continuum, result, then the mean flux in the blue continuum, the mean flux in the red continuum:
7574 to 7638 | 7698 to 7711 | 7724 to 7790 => 2.4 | 172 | 141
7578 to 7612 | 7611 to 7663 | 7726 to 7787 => 1.8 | 173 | 141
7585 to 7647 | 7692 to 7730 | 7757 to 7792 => 4.3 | 166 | 139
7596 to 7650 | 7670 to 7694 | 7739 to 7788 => 3.9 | 164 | 139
